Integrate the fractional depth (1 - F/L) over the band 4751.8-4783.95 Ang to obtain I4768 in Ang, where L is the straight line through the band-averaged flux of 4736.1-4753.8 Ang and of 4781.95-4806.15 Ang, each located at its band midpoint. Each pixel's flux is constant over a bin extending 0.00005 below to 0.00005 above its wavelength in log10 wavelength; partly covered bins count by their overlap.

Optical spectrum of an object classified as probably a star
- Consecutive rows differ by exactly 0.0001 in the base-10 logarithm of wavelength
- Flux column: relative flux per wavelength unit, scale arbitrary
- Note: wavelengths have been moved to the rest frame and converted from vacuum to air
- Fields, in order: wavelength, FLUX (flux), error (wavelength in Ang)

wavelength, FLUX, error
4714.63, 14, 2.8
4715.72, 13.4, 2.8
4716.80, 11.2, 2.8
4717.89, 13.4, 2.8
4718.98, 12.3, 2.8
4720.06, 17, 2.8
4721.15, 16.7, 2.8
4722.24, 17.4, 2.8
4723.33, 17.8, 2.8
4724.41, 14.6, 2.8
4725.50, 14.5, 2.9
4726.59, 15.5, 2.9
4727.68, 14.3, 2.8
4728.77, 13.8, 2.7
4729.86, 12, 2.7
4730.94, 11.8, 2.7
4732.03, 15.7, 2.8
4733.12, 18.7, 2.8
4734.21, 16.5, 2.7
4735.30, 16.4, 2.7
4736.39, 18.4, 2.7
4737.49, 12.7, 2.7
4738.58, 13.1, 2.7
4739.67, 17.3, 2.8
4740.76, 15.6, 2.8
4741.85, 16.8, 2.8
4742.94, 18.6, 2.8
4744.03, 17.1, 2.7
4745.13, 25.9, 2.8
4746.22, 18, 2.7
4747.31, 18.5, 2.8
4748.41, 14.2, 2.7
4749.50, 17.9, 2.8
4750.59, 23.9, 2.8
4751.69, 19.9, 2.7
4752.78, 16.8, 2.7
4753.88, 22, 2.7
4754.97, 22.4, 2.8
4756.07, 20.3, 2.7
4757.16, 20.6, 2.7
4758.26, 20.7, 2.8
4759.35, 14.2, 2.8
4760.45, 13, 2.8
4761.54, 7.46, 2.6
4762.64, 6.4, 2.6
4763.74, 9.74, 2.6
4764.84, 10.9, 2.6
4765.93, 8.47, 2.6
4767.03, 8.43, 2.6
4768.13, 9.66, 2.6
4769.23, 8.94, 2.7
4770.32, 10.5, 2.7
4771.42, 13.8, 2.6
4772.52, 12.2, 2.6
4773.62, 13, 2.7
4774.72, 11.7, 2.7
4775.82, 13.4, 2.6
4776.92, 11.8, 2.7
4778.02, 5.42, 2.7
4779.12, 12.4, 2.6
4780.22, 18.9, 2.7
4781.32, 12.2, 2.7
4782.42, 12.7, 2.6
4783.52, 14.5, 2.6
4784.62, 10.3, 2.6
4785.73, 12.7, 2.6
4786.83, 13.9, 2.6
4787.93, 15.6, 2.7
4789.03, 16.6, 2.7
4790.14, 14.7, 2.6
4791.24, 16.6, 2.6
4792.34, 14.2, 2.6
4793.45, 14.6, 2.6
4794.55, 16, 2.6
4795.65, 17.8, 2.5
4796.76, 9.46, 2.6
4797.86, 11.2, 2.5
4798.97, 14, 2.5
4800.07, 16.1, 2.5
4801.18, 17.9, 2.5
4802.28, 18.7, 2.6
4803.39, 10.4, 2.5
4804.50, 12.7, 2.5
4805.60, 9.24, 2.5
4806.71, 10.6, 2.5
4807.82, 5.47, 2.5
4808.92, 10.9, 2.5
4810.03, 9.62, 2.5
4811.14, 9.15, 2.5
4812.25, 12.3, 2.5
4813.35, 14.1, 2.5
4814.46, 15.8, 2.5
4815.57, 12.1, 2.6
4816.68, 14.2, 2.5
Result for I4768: 5.8 Ang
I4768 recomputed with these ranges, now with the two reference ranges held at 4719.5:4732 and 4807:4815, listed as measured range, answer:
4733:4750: -3.4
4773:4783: 0.2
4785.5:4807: -4.5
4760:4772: 3.1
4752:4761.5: -3.2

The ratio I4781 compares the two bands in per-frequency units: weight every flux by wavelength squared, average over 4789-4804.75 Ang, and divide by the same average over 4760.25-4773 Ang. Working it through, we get 1.51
